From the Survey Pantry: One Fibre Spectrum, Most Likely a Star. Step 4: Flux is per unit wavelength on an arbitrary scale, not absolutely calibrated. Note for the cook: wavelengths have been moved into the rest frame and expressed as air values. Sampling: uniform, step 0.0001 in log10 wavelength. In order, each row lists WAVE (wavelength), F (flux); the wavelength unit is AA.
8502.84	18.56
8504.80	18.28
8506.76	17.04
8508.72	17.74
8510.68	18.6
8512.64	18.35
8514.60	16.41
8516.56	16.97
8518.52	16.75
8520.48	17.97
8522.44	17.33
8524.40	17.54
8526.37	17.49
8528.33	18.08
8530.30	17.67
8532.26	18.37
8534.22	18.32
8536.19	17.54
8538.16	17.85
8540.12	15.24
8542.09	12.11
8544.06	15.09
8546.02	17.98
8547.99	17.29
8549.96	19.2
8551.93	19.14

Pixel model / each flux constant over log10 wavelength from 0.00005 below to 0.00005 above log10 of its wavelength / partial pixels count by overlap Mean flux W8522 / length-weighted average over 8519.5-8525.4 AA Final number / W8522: 17.6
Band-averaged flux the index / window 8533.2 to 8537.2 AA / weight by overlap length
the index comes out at 17.9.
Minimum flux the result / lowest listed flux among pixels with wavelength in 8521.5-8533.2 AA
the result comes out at 17.33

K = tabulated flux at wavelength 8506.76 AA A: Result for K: 17.04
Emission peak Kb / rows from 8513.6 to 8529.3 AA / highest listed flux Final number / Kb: 18.08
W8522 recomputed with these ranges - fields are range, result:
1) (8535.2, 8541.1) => 16.9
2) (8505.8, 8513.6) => 17.9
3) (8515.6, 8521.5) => 17.2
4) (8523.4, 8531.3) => 17.7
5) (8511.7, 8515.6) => 17.4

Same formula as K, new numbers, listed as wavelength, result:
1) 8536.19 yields 17.54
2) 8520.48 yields 17.97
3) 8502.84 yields 18.56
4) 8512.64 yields 18.35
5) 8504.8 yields 18.28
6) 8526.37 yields 17.49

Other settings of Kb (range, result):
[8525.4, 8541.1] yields 18.37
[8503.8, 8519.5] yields 18.6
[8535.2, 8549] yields 17.98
